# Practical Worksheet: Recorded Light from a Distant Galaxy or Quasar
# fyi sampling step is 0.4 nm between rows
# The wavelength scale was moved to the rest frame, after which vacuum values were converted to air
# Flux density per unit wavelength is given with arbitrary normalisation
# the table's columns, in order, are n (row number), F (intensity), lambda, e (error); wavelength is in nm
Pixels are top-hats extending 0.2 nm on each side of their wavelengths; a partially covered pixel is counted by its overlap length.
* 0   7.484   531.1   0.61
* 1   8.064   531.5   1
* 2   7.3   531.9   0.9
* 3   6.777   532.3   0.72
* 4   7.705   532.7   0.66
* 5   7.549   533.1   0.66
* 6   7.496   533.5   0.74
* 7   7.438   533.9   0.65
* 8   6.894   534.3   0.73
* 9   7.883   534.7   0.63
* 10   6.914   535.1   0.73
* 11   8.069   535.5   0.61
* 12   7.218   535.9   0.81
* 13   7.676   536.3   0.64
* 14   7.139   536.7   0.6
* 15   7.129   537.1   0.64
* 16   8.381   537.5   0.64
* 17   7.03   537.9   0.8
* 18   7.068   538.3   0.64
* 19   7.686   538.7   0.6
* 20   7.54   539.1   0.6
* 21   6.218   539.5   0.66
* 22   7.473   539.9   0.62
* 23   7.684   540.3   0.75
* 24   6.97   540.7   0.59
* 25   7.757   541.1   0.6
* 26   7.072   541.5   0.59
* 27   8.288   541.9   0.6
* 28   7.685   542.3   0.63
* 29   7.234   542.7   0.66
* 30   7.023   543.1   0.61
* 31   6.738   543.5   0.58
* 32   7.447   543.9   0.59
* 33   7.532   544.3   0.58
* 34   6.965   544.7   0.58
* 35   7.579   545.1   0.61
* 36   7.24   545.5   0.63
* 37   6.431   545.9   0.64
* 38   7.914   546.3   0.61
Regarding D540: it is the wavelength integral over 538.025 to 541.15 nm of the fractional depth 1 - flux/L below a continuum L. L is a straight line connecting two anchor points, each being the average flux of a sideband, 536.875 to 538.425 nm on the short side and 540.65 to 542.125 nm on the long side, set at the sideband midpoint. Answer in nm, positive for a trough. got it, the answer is 0.096 nm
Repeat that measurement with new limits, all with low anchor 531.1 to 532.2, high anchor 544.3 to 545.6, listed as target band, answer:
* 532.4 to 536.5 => 0.02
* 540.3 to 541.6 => 0.01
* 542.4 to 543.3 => 0.02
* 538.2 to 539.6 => 0.04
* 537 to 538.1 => -0.01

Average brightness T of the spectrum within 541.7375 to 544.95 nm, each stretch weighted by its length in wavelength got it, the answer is 7.36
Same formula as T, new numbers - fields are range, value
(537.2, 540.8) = 7.34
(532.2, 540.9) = 7.37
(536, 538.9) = 7.44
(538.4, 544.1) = 7.34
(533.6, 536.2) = 7.42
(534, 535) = 7.35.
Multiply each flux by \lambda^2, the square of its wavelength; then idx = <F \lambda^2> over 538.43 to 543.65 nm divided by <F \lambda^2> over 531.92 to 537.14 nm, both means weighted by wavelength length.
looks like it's 1.02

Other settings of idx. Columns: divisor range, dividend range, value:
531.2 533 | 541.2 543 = 1.05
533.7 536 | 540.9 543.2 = 1.04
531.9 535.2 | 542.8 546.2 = 1.01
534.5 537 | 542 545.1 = 1.00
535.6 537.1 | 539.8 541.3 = 1.03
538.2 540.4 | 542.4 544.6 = 1.01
